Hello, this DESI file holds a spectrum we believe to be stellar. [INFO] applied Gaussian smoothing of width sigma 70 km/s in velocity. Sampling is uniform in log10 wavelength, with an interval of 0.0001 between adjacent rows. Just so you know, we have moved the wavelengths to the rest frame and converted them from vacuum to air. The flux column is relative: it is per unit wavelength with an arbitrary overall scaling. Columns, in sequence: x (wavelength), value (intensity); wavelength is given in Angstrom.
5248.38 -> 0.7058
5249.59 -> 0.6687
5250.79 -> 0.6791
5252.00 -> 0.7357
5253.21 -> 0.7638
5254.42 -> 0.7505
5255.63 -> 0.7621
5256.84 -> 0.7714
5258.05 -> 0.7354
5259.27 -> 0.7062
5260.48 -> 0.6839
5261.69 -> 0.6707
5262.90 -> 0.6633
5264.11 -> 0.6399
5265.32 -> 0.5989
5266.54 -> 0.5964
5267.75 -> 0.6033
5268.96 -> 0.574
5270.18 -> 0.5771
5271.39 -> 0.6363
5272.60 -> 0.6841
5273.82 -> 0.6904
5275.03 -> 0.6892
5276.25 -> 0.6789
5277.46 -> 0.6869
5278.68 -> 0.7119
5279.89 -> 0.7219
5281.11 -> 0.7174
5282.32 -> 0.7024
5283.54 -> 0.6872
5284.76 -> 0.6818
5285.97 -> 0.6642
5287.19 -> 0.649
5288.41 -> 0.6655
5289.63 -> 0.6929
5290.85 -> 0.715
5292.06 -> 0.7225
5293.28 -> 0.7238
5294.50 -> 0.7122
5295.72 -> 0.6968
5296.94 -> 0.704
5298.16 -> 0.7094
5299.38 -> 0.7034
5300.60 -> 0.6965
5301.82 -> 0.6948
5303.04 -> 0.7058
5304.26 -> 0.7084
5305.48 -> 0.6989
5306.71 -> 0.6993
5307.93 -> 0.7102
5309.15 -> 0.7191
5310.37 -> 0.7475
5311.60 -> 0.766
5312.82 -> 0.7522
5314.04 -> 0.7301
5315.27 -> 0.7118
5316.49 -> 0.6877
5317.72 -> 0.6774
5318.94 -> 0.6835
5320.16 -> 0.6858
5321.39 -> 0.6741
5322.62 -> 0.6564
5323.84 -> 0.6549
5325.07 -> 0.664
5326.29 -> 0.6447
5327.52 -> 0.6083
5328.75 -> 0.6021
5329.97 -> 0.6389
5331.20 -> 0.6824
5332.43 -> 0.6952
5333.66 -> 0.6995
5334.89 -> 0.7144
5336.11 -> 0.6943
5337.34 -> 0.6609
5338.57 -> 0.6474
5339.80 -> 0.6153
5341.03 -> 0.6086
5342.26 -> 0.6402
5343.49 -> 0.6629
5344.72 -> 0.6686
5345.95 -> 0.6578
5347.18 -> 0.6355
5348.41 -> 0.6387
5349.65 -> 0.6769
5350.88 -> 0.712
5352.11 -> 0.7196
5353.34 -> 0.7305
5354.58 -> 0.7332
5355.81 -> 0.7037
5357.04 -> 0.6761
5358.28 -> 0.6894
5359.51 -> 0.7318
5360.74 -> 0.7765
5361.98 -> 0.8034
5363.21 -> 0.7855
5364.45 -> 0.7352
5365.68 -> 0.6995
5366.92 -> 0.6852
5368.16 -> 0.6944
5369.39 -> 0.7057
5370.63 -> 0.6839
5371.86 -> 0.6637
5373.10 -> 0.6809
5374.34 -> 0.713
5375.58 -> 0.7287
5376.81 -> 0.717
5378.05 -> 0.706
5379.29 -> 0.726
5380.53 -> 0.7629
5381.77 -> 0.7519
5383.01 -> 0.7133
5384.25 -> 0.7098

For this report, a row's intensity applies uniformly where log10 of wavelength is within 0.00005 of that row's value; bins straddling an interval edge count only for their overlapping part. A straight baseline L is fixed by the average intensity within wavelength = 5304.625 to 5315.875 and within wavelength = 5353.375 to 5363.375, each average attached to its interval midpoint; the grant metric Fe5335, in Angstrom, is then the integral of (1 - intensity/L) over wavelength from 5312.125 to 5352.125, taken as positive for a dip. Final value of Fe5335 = 3.3 Angstrom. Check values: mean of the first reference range 0.725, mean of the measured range 0.669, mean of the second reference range 0.735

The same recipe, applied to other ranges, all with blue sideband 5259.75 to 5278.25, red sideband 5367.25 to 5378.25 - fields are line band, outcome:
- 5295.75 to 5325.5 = -1.5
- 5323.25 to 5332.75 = 0.4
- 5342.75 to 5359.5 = 0.0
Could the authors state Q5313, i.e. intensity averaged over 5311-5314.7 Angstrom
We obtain 0.749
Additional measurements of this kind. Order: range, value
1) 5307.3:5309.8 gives 0.717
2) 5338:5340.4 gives 0.631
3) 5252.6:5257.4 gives 0.762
